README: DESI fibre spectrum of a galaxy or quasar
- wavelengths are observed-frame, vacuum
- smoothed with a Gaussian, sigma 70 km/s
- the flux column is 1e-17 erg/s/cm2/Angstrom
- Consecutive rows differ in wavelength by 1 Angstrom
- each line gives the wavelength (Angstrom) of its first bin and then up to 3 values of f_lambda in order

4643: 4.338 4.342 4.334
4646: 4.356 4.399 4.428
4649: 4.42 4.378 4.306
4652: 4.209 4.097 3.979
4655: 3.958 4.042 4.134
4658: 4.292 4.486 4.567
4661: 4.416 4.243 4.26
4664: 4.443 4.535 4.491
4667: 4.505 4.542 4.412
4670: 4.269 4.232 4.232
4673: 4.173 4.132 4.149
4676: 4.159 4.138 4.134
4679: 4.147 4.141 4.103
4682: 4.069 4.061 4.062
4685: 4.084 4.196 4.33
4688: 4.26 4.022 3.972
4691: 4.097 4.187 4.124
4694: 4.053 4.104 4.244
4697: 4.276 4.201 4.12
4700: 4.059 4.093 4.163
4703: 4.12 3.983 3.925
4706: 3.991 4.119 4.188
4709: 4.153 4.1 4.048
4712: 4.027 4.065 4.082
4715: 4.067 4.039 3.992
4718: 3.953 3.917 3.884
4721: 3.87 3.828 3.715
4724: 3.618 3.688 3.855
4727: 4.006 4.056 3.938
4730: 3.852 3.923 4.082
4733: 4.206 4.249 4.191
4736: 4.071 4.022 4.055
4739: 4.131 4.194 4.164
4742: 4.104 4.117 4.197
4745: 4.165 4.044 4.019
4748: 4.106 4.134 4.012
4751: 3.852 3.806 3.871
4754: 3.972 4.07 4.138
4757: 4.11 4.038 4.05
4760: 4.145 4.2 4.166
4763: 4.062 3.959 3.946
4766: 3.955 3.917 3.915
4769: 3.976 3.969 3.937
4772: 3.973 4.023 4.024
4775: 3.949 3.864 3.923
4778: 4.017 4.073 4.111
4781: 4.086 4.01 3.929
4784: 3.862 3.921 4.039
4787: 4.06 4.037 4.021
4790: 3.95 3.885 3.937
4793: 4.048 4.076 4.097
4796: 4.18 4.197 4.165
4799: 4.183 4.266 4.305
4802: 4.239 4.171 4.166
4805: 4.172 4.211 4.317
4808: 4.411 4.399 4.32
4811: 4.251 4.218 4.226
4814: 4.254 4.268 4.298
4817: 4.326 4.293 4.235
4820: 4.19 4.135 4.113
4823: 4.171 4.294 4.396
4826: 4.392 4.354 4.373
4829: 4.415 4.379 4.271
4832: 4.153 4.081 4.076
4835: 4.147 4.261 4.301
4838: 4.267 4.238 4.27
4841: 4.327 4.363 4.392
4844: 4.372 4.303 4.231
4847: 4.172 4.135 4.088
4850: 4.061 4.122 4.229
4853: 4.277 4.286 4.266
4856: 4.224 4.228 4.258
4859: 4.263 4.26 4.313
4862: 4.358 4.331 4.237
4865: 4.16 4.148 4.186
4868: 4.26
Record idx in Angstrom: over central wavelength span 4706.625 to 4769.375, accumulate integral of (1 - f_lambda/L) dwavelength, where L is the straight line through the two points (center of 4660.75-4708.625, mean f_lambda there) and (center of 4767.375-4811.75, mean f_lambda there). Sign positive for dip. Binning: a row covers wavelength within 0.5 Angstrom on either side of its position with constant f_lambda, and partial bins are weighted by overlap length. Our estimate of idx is 1.7 Angstrom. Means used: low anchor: 4.19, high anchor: 4.08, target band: 4.02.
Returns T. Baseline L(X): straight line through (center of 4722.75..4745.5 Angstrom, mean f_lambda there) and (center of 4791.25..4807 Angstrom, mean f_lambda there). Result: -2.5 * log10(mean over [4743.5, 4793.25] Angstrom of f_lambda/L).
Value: 0.02 mag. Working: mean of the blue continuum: 4.03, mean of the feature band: 4.01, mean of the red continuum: 4.16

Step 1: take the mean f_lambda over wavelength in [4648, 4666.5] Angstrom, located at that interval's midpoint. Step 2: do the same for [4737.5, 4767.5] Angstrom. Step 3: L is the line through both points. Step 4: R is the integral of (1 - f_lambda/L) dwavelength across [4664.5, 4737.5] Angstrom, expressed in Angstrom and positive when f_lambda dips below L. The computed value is 1.6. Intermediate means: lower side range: 4.3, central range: 4.1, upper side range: 4.06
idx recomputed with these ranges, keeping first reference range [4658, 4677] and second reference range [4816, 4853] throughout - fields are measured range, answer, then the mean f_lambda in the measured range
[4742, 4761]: 1.1 Angstrom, 4.05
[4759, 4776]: 1.1 Angstrom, 4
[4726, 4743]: 0.9 Angstrom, 4.07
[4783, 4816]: 0.9 Angstrom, 4.15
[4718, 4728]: 1.1 Angstrom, 3.84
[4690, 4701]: 0.5 Angstrom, 4.14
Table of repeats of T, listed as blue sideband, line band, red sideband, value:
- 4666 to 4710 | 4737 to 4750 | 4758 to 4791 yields -0.01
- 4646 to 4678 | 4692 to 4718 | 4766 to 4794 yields 0.02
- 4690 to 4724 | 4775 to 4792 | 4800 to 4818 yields 0.06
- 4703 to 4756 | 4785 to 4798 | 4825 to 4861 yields 0.03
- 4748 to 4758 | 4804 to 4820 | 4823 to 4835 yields -0.01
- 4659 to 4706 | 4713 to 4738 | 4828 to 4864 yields 0.07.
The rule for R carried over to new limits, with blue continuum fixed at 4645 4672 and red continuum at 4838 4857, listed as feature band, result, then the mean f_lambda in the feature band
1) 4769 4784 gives 1.0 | 3.99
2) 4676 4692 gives 0.7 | 4.12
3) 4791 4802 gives 0.3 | 4.14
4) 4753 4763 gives 0.5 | 4.09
